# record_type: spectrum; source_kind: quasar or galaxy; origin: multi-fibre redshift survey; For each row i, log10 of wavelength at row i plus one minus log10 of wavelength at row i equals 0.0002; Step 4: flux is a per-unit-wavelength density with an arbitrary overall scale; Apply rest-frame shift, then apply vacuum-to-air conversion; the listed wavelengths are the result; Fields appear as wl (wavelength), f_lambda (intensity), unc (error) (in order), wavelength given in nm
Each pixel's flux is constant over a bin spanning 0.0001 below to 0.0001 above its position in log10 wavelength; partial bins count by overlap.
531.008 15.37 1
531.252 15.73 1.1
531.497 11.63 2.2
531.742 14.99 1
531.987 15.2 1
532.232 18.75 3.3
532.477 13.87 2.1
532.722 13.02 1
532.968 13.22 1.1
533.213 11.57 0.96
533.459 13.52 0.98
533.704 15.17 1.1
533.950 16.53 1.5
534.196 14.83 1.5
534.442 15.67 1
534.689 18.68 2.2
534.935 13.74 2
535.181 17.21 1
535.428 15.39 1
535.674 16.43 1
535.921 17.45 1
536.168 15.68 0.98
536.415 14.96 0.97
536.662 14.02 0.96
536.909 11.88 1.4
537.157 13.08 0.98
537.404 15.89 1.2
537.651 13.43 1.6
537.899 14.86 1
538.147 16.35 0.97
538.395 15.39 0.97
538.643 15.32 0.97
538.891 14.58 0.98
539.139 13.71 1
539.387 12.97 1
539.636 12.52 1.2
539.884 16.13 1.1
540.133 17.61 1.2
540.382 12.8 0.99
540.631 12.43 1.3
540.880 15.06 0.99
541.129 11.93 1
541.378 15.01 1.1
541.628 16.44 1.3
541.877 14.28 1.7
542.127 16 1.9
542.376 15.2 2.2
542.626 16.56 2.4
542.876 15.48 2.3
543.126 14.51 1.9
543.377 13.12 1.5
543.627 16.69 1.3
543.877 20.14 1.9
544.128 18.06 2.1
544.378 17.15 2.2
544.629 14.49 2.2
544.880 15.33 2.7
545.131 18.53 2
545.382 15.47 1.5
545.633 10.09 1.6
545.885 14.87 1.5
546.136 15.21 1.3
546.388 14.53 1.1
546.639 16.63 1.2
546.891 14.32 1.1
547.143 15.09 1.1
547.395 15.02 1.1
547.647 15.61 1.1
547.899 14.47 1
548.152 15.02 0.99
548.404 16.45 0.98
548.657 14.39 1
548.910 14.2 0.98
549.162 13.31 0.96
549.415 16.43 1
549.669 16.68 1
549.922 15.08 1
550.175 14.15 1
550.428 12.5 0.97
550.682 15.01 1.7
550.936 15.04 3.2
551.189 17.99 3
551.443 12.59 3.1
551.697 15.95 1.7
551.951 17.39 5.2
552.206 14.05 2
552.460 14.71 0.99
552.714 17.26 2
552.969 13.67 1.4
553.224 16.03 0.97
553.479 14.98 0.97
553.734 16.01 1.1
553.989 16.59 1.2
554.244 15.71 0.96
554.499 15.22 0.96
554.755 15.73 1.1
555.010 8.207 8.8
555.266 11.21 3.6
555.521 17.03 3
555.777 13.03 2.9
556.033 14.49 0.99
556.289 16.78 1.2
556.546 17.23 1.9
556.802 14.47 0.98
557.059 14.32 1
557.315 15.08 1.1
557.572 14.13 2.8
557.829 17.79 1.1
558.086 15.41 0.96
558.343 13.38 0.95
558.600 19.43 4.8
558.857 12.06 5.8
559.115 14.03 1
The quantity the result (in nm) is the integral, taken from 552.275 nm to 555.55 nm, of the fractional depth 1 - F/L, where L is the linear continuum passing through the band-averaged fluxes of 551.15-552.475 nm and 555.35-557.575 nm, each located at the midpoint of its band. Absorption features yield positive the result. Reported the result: 0.12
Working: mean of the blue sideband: 15.3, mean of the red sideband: 15.2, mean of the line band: 14.7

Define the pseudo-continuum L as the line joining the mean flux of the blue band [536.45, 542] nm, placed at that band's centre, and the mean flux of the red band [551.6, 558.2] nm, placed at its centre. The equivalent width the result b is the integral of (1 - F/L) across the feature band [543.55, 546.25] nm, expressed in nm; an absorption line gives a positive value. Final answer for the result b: -0.25 nm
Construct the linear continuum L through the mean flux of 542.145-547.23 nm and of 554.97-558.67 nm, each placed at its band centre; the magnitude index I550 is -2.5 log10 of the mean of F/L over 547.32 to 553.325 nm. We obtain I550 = 0.010 mag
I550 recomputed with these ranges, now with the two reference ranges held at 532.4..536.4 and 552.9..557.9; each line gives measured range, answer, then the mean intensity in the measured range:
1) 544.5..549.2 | 0.00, 14.9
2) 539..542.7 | 0.04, 14.6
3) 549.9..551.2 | 0.02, 14.7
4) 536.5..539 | 0.04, 14.5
